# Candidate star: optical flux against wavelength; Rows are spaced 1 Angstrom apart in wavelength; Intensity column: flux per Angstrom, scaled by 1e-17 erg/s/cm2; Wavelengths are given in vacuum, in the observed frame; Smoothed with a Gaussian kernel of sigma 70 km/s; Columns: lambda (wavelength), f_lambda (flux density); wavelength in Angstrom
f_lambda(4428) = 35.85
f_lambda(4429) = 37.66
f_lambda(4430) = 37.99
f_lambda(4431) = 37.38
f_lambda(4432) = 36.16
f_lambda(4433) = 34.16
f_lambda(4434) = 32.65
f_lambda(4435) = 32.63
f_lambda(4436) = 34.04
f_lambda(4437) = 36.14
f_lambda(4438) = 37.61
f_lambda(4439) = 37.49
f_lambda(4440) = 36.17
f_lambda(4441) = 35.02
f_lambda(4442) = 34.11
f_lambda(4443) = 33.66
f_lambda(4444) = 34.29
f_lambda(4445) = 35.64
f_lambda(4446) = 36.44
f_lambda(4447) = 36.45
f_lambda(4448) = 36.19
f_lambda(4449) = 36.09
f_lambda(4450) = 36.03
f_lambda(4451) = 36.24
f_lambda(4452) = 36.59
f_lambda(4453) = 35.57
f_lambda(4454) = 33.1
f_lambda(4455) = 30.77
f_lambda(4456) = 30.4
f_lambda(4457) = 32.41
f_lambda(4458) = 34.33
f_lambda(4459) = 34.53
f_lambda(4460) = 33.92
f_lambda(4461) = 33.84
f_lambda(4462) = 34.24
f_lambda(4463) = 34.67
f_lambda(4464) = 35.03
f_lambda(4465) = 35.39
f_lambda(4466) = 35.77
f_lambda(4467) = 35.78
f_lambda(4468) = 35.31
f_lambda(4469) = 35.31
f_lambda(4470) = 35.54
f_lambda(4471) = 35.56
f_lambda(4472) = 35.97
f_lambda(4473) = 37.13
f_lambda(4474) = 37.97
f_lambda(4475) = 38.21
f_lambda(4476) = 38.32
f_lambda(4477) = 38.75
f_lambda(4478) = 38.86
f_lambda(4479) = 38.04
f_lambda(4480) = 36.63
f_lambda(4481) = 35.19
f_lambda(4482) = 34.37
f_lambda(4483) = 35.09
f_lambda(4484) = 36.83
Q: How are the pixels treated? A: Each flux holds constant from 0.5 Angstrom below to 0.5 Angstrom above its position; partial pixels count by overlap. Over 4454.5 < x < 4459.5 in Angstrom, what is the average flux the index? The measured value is 32.5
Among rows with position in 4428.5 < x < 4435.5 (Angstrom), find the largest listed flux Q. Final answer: 37.99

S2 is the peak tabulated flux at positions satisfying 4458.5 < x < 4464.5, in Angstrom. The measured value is 35.03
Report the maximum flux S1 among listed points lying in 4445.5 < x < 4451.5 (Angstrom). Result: 36.45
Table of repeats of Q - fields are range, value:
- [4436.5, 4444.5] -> 37.61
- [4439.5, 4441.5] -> 36.17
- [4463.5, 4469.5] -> 35.78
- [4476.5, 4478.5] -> 38.86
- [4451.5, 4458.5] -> 36.59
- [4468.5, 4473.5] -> 37.13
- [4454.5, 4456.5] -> 30.77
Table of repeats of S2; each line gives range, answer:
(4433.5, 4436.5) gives 34.04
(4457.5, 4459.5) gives 34.53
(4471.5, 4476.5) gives 38.32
